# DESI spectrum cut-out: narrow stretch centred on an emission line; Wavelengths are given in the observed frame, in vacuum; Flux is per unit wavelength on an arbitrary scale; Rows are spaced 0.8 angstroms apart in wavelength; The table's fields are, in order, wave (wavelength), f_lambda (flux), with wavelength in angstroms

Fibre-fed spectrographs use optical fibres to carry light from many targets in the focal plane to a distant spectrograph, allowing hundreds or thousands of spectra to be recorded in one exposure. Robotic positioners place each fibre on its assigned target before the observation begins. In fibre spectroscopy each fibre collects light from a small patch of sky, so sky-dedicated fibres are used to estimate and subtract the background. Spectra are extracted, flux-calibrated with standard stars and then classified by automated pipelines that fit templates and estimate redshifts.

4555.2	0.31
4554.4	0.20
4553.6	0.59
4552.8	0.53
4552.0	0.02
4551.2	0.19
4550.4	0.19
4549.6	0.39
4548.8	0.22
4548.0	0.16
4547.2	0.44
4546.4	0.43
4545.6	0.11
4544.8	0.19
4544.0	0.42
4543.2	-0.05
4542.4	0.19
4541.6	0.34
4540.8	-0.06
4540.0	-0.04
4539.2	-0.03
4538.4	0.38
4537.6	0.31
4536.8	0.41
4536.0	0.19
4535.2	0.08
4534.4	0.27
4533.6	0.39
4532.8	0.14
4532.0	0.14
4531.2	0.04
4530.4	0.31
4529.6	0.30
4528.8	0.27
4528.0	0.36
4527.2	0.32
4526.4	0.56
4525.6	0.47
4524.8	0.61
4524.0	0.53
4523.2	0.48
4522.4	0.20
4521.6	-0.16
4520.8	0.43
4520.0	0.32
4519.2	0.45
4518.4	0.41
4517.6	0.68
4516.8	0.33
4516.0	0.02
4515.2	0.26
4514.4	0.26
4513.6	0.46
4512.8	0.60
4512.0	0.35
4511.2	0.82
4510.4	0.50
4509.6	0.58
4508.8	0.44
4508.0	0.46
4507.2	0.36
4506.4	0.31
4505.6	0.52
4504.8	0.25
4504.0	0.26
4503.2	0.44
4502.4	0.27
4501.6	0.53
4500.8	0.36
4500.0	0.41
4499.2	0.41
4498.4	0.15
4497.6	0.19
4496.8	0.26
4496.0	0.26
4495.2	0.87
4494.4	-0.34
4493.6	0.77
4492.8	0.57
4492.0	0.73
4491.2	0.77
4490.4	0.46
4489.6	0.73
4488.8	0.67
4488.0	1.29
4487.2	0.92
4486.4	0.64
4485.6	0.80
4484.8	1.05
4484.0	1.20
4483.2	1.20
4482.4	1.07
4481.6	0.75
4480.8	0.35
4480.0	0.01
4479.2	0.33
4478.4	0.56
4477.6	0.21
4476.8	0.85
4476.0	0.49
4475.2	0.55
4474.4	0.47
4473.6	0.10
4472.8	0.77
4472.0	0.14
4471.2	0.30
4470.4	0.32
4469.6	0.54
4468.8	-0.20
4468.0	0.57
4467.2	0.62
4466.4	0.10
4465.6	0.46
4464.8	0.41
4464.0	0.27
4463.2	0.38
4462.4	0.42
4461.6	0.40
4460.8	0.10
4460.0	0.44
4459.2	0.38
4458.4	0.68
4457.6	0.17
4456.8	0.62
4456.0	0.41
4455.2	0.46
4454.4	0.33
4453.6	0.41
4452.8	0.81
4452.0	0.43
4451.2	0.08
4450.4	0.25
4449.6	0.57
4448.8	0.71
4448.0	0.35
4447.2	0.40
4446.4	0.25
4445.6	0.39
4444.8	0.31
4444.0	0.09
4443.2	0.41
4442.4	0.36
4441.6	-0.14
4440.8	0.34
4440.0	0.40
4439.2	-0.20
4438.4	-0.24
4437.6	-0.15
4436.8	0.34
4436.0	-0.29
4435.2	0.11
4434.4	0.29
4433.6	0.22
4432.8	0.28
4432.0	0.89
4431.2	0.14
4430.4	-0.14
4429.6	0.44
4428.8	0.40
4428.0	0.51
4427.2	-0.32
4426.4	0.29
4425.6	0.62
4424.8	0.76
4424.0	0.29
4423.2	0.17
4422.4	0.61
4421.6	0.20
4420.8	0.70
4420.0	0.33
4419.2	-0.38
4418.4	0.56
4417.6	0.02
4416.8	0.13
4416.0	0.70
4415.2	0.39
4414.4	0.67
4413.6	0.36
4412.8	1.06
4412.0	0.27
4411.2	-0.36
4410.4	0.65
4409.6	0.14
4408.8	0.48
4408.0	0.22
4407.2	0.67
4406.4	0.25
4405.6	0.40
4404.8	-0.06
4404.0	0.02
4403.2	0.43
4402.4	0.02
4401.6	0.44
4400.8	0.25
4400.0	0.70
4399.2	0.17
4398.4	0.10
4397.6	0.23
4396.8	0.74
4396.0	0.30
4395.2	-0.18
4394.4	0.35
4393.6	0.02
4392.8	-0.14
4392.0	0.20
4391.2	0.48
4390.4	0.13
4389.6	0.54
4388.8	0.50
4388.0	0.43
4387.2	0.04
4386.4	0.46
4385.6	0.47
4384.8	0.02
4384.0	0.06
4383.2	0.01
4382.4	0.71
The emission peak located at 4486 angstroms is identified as C III]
